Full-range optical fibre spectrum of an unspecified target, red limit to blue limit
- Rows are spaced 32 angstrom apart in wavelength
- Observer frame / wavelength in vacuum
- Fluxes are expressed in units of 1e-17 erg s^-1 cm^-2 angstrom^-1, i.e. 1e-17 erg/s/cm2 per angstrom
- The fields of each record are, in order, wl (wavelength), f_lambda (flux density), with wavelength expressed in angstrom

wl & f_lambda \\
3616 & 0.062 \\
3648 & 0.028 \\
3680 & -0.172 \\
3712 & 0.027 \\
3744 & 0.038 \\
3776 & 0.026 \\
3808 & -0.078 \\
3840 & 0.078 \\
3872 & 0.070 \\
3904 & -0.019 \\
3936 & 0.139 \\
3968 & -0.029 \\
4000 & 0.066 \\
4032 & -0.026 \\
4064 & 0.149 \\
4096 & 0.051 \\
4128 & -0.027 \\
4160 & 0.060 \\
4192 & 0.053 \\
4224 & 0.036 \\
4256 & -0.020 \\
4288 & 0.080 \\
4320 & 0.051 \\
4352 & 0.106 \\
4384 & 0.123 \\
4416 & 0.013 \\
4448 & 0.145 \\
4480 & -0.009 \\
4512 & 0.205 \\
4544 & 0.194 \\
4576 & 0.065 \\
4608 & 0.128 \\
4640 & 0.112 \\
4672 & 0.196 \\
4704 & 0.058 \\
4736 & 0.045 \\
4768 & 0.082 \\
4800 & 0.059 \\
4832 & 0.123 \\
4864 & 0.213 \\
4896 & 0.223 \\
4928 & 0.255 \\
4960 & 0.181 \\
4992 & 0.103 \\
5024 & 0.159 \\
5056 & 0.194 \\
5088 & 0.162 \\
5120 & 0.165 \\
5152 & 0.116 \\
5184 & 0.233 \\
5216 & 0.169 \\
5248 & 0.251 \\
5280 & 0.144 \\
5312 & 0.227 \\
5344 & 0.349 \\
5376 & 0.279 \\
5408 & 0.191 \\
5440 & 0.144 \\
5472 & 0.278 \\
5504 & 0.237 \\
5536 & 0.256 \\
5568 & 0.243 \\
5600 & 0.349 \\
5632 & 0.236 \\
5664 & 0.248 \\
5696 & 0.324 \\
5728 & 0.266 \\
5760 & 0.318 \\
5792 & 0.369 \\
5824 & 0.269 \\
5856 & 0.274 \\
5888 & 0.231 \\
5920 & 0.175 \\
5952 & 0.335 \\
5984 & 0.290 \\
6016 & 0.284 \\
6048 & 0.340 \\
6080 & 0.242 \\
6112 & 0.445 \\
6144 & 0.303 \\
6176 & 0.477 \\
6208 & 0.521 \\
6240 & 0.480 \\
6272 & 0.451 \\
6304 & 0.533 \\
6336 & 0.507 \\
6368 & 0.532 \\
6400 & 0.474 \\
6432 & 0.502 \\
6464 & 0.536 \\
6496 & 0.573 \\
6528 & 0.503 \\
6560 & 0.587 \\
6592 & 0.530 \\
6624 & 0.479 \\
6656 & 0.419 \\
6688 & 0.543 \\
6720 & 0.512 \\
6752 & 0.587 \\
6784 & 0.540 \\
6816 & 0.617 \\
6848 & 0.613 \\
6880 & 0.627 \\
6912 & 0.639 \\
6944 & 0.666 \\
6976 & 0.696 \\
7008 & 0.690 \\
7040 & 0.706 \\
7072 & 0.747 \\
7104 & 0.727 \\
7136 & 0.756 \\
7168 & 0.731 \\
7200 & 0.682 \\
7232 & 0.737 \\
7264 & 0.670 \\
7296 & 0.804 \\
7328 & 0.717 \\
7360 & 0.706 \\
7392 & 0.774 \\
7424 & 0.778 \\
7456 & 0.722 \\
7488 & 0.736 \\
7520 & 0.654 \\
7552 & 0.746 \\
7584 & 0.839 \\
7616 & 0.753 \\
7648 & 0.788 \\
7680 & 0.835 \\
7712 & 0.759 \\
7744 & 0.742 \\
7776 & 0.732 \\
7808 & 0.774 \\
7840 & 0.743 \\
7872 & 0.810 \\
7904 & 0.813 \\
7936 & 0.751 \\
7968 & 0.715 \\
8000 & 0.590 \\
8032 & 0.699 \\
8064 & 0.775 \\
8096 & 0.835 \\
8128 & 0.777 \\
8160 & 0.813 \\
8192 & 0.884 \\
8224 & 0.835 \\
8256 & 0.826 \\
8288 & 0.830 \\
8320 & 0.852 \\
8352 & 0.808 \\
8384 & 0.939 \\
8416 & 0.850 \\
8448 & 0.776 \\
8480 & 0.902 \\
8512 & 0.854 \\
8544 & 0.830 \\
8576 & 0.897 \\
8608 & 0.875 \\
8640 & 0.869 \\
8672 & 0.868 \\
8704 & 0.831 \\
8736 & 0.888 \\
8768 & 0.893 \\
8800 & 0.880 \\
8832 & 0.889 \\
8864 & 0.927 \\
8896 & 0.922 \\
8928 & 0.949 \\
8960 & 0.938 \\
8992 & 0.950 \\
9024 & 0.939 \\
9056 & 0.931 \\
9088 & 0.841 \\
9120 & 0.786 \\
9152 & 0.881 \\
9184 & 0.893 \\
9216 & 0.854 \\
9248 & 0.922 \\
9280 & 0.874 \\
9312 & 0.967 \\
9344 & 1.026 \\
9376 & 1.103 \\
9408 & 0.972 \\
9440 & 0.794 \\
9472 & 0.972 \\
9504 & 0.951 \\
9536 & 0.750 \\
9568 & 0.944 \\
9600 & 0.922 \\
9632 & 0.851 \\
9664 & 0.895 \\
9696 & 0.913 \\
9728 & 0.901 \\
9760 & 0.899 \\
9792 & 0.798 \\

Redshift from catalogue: 0.55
